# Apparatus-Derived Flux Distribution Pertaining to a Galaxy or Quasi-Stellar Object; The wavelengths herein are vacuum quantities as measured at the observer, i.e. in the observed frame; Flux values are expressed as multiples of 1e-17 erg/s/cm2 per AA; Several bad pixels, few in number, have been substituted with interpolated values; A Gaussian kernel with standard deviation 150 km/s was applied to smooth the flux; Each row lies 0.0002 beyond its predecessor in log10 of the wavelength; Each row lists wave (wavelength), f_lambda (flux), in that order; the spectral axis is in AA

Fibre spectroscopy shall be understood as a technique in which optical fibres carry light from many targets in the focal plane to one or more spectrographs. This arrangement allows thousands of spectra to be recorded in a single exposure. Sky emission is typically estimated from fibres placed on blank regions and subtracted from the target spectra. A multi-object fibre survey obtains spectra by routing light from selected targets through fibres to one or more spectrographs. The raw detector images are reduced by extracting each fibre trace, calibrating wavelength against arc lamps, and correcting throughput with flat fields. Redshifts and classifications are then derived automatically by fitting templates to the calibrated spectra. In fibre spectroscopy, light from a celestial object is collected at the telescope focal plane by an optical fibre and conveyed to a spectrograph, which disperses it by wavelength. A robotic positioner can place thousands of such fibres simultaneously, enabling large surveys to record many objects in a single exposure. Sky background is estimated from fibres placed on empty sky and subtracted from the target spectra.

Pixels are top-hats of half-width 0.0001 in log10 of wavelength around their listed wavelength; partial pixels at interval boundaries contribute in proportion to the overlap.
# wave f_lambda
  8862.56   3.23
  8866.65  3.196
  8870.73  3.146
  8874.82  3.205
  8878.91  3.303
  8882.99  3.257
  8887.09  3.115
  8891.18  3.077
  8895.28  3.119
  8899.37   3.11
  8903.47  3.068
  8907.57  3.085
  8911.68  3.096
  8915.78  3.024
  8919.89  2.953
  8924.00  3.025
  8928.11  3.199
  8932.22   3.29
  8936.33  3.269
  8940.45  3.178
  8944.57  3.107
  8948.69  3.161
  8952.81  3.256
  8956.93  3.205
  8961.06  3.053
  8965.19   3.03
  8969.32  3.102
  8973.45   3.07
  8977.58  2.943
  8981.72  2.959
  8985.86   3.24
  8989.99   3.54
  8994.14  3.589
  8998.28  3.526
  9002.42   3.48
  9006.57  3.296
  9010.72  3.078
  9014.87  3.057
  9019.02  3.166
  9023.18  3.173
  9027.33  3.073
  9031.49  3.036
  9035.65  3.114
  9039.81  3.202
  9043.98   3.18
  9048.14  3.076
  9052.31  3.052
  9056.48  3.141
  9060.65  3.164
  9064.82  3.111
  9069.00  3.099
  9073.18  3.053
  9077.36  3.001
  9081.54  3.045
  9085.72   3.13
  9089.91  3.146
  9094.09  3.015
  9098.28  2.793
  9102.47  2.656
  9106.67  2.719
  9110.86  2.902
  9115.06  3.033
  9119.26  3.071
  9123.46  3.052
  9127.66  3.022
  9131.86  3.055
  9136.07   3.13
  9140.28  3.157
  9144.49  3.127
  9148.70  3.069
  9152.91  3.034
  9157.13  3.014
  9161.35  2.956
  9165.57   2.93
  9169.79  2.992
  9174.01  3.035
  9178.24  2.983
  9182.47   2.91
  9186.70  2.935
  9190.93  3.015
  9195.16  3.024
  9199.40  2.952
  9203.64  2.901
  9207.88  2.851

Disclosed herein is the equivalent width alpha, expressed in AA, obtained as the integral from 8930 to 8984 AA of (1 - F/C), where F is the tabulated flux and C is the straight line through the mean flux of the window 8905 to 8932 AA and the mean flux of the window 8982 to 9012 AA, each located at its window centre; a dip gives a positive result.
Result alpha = 1.6 AA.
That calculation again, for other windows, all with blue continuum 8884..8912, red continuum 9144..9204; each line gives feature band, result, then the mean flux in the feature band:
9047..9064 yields -0.41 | 3.11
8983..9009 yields -3.09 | 3.43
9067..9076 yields -0.11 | 3.07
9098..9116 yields 1.24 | 2.81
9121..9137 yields -0.27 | 3.06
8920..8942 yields -0.60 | 3.17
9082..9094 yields -0.32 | 3.11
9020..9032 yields -0.23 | 3.11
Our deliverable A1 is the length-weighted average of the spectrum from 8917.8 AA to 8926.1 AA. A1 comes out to 2.99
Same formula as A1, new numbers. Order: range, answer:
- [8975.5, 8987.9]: 3.05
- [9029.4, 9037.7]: 3.07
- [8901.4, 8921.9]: 3.04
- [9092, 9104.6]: 2.82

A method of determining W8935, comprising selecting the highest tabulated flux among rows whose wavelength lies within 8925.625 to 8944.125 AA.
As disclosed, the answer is 3.29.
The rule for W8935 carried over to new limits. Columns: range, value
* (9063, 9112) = 3.146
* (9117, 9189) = 3.157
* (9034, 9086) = 3.202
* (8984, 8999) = 3.589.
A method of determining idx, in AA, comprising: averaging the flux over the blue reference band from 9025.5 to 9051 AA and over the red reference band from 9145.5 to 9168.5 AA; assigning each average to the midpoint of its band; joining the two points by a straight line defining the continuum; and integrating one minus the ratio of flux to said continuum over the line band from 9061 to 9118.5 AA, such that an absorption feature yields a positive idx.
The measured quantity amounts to 1.5 AA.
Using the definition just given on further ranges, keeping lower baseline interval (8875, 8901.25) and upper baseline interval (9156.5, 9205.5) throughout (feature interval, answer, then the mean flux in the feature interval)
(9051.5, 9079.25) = -0.4 AA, 3.09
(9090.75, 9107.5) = 1.1 AA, 2.83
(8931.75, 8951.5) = -0.4 AA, 3.2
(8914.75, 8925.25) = 0.5 AA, 3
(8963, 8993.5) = -0.4 AA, 3.15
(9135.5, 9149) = -0.6 AA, 3.13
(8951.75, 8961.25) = -0.2 AA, 3.19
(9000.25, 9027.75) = -1.0 AA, 3.2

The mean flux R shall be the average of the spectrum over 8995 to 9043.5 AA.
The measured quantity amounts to 3.21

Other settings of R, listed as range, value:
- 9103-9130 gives 2.95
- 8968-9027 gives 3.23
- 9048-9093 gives 3.09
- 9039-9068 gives 3.13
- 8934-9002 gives 3.21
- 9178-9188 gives 2.93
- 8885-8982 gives 3.11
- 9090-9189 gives 2.99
